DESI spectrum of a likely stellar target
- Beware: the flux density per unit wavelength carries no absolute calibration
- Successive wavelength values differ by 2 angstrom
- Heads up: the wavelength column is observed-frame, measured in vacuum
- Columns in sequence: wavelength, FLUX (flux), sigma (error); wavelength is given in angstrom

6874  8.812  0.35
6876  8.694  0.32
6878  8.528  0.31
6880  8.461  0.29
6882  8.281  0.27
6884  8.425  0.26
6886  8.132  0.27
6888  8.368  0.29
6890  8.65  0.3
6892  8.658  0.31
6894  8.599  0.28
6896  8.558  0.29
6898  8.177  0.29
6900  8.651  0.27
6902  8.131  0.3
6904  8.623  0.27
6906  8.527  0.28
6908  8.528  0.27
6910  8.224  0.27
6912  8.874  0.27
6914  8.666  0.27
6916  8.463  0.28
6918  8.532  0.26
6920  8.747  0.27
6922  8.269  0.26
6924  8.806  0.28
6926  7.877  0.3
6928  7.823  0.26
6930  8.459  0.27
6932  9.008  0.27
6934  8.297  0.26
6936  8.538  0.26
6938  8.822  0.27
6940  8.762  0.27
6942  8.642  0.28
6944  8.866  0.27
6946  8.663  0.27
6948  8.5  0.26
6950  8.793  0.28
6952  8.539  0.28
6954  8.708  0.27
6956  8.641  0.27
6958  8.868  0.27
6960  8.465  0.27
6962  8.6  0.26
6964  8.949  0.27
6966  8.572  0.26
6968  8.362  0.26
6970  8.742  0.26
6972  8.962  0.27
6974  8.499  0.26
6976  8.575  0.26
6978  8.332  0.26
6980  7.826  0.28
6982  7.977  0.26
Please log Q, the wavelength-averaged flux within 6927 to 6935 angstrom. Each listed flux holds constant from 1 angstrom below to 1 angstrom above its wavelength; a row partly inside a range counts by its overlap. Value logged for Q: 8.4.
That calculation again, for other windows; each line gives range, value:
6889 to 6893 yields 8.65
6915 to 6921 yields 8.58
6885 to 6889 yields 8.25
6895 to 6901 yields 8.46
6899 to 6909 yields 8.49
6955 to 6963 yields 8.64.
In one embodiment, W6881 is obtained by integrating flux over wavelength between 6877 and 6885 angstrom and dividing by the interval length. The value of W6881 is 8.42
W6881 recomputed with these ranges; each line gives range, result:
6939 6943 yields 8.7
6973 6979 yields 8.47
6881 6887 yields 8.28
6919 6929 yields 8.3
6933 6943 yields 8.61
